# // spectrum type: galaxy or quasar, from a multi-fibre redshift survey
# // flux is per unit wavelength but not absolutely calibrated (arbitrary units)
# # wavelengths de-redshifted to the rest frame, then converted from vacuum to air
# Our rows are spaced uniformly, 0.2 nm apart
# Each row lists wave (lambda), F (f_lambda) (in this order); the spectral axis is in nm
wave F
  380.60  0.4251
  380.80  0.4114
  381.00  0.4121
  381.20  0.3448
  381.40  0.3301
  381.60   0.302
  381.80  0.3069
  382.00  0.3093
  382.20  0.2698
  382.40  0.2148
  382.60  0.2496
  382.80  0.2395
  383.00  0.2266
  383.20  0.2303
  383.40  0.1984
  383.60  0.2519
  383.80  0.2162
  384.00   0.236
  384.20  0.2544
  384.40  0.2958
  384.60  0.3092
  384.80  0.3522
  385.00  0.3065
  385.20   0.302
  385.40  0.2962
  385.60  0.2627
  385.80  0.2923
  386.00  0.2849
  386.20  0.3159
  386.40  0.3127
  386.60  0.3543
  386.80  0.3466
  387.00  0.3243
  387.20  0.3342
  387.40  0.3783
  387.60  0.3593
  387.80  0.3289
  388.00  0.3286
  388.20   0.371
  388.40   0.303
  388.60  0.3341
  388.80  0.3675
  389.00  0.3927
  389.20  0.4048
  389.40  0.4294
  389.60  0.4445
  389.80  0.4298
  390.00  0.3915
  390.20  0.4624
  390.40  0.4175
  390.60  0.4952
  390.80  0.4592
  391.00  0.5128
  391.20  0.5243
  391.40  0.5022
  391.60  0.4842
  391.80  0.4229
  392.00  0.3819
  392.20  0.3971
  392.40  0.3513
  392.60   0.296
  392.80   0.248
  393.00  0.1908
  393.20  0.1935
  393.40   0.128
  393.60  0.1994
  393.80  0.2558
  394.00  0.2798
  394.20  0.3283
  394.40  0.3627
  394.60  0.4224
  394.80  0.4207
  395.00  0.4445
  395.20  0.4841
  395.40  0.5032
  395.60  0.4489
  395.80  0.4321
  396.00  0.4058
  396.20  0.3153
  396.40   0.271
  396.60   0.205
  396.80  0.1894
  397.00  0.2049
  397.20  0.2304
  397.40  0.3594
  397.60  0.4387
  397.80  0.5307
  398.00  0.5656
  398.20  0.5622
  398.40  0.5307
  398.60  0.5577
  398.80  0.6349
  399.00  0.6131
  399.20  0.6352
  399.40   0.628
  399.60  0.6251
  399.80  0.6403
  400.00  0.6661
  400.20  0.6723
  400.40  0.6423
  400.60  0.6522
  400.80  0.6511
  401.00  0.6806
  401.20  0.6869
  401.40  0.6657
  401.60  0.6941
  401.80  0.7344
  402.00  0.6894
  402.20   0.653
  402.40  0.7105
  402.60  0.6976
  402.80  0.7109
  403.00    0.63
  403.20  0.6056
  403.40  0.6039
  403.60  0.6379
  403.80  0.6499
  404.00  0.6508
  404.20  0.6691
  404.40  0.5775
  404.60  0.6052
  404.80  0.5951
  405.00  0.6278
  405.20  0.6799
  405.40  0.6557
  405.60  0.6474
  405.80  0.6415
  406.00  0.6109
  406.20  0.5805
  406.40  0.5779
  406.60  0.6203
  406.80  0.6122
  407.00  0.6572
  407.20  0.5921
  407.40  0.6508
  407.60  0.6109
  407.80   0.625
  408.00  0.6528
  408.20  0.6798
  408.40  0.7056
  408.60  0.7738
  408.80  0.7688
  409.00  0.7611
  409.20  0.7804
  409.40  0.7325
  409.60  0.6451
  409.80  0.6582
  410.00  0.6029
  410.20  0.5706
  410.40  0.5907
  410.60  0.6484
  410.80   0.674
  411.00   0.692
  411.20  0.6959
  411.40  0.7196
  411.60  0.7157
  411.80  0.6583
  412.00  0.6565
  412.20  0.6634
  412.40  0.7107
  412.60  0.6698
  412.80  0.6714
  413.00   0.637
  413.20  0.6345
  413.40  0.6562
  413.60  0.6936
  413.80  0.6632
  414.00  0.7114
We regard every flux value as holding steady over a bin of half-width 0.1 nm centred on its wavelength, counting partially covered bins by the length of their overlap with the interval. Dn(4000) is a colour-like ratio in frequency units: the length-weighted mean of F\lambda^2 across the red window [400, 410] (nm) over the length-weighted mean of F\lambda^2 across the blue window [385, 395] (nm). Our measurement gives 2.0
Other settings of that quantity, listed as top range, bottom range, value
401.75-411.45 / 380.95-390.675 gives 2.24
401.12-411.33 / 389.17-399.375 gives 1.73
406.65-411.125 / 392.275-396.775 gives 2.20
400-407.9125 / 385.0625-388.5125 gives 2.18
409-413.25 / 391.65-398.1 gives 2.12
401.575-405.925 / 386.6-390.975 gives 1.81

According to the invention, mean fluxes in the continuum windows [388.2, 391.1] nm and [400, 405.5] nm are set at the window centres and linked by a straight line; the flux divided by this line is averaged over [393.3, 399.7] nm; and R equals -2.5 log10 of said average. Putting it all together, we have 0.307 mag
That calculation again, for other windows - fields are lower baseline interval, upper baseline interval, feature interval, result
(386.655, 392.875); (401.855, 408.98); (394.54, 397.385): 0.35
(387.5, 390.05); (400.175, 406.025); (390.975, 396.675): 0.30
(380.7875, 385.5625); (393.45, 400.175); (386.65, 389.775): -0.07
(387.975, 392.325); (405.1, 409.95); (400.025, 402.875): -0.18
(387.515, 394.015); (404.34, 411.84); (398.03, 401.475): -0.21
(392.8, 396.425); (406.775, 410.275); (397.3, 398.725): -0.21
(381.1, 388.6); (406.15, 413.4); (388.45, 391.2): -0.16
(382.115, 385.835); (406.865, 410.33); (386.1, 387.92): -0.09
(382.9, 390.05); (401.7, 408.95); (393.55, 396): 0.21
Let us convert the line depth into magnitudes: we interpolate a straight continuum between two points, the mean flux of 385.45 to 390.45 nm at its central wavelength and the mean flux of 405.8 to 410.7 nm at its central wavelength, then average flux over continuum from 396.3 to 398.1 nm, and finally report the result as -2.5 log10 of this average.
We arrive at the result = 0.432 mag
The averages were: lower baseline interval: 0.358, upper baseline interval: 0.654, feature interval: 0.333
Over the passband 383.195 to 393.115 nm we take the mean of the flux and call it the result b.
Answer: 0.351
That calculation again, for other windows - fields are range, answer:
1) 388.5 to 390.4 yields 0.407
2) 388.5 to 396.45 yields 0.382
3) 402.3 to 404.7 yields 0.646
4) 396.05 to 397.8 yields 0.295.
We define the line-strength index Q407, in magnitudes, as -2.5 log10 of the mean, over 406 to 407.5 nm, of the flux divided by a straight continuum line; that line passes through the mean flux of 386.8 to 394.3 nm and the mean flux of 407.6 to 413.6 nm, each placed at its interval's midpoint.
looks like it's 0.01 mag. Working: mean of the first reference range 0.363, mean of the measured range 0.613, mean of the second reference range 0.677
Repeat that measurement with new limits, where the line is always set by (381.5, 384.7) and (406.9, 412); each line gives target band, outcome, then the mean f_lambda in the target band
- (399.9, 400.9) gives -0.23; 0.657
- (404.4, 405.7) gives -0.05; 0.631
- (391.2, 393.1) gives 0.07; 0.372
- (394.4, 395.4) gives 0.01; 0.441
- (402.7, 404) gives -0.11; 0.641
